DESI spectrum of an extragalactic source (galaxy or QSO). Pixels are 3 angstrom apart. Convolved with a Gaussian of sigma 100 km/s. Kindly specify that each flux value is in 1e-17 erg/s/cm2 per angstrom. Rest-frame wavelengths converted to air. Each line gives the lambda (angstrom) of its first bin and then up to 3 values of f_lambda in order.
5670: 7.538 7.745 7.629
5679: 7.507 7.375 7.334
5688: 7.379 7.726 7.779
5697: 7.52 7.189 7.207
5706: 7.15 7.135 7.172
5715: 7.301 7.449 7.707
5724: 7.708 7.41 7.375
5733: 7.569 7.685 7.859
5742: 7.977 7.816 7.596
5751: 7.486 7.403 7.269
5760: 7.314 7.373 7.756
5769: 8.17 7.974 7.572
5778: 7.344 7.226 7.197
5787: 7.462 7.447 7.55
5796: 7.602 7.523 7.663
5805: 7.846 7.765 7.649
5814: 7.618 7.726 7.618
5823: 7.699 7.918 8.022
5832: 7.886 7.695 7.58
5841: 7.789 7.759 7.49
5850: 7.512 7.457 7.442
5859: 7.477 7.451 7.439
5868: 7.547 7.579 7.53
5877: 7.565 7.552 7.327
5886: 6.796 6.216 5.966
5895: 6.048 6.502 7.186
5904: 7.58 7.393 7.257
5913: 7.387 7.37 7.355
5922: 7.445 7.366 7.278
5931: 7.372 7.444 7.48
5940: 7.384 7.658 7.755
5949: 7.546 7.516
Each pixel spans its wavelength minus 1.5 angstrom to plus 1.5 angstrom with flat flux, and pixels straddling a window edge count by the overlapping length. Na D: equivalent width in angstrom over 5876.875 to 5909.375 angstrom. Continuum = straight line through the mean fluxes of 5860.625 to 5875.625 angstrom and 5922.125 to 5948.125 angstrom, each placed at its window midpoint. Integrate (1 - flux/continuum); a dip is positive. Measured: 2.6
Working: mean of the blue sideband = 7.51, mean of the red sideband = 7.47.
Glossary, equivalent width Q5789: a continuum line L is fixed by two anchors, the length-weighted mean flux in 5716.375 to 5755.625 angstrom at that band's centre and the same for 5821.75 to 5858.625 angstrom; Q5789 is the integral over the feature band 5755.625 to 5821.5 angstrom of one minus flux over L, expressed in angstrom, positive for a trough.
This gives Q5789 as 0.63 angstrom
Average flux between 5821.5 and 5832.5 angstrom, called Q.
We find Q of 7.88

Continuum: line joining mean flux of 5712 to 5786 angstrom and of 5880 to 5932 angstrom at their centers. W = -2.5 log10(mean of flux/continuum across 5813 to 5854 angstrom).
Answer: -0.06 mag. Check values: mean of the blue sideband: 7.56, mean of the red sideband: 7.06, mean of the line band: 7.7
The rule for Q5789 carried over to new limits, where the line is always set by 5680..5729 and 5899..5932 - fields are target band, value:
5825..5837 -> -0.8 angstrom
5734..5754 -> -0.8 angstrom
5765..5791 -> -0.6 angstrom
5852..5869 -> -0.2 angstrom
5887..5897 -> 1.7 angstrom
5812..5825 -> -0.5 angstrom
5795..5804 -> -0.3 angstrom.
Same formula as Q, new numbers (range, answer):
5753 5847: 7.63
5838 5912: 7.25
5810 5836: 7.76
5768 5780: 7.73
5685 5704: 7.46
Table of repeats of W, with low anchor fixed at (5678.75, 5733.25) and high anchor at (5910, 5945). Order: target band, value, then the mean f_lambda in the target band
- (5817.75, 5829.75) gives -0.055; 7.8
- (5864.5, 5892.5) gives 0.034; 7.18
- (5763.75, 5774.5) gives -0.067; 7.89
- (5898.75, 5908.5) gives 0.014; 7.32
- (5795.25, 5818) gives -0.038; 7.68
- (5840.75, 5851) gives -0.031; 7.63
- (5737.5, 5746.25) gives -0.067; 7.89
